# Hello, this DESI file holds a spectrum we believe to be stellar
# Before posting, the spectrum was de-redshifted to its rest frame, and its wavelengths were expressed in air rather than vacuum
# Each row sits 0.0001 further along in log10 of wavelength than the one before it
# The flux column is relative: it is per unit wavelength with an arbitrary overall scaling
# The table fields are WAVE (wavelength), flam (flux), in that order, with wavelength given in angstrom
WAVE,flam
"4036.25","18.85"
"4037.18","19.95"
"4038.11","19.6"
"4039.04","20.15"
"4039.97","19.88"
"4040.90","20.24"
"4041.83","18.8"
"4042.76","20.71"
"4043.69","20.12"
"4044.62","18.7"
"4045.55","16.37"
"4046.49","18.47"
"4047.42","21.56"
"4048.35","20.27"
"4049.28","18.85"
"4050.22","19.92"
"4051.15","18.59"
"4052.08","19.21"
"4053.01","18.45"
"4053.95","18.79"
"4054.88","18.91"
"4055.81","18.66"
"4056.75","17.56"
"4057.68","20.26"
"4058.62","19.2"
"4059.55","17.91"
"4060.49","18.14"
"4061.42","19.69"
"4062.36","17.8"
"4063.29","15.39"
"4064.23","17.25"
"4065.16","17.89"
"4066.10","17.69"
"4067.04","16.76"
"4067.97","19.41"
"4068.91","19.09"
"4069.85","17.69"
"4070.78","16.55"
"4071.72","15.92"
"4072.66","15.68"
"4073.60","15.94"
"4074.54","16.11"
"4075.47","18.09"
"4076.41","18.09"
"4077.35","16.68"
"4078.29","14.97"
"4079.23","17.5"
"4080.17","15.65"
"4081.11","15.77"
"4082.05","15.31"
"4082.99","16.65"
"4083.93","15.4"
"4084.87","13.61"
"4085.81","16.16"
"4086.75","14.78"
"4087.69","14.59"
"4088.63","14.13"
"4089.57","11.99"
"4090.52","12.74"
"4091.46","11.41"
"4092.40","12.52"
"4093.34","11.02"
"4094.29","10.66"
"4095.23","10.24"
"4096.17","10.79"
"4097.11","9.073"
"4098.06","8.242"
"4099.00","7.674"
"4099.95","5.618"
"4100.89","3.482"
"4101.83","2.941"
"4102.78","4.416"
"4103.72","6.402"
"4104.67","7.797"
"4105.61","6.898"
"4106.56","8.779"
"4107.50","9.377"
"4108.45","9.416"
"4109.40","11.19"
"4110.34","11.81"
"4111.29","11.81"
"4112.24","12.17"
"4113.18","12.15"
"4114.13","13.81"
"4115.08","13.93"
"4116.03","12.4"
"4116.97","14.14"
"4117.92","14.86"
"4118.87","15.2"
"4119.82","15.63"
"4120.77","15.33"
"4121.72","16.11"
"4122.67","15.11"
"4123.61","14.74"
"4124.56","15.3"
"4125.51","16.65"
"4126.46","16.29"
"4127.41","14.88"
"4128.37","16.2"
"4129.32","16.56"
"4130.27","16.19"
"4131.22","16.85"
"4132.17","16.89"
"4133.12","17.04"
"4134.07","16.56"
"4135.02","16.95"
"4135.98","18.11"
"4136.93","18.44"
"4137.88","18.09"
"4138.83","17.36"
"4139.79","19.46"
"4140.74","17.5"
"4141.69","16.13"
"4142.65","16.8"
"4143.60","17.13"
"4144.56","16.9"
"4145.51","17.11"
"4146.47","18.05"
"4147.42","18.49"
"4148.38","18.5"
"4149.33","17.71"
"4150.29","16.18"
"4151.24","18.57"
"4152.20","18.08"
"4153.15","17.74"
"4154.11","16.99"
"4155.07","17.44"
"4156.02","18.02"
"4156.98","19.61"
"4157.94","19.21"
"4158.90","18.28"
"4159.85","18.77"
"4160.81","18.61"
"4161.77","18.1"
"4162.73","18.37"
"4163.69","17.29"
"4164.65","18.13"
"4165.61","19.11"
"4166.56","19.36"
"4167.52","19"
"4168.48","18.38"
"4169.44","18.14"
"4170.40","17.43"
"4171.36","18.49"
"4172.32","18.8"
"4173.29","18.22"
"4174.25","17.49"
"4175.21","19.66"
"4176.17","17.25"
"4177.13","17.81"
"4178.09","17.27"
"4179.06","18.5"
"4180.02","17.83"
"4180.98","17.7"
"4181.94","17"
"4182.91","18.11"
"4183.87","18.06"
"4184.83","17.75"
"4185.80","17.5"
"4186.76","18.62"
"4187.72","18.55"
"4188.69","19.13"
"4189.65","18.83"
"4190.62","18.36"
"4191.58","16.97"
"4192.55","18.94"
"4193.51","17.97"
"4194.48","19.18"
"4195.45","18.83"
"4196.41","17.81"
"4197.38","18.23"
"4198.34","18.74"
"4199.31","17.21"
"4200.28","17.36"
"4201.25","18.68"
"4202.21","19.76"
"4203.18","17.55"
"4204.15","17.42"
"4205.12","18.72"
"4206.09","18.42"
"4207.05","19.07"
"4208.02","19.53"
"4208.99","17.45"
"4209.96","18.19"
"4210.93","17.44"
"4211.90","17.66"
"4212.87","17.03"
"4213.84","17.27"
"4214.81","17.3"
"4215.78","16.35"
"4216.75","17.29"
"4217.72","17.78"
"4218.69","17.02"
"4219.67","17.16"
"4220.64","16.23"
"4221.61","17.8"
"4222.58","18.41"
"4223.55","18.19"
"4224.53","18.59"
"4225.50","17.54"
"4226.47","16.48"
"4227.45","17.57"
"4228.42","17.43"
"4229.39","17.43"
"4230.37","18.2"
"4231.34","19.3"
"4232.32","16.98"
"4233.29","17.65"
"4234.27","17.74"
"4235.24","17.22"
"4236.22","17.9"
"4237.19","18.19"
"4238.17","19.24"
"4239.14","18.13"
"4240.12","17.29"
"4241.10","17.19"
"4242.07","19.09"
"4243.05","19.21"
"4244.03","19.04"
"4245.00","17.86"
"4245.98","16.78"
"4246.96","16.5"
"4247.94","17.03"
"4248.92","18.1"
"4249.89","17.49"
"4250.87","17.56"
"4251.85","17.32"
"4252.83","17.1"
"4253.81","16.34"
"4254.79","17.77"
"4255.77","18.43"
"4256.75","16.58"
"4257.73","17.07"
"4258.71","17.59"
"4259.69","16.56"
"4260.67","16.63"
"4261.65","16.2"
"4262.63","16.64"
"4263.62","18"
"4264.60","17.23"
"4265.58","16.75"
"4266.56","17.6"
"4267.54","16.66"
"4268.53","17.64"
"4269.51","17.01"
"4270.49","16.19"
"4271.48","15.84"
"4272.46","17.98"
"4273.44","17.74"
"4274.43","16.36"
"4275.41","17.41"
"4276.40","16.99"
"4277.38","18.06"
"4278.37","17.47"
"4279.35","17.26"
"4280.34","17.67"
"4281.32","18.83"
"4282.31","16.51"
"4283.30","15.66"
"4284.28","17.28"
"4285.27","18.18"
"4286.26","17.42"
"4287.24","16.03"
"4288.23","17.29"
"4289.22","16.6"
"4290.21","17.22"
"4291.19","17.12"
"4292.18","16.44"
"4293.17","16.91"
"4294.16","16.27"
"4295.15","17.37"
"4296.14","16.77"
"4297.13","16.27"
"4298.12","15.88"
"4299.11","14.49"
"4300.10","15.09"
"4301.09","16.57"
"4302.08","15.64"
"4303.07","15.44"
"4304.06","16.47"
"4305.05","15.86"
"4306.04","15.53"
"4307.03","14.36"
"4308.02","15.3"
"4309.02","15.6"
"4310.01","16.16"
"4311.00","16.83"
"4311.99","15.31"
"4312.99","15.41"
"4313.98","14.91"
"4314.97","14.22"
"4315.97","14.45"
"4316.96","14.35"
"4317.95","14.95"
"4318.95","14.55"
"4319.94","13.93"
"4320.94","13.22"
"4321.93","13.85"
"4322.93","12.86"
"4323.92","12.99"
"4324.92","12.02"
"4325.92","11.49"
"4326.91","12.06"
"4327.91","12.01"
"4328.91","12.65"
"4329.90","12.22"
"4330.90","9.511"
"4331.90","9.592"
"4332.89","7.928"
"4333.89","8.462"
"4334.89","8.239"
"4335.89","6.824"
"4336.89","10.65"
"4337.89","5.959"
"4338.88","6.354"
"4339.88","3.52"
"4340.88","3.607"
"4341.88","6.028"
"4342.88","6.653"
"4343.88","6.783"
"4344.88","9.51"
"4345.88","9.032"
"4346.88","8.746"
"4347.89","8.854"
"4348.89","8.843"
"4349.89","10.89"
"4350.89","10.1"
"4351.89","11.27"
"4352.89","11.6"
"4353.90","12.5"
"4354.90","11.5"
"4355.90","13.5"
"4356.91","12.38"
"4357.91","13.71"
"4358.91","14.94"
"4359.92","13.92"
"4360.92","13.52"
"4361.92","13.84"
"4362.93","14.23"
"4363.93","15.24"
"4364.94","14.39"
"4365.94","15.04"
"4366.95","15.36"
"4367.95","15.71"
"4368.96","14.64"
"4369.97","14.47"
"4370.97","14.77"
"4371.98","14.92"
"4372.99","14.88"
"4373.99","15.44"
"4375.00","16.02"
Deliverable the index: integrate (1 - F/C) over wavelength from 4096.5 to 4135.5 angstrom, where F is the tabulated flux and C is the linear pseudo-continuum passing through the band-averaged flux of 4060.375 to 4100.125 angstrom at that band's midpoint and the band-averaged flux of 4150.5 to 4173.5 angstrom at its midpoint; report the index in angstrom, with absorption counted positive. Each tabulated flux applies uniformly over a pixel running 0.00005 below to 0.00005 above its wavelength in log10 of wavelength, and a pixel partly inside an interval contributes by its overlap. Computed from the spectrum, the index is 9.75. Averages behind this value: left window 14.8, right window 18.3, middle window 12.4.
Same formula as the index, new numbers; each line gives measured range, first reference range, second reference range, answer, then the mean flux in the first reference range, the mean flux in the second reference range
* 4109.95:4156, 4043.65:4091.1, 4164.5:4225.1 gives 3.8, 17.2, 18.1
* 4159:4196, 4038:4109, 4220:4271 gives -3.7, 15.2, 17.5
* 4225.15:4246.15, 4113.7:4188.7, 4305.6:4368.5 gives -4.3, 17.3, 11.9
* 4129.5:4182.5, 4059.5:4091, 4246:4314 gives -4.4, 16.4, 16.7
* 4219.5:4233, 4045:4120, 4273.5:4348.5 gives -3.6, 14.5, 13.6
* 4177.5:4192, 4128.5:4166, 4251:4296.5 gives -0.4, 17.7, 17.1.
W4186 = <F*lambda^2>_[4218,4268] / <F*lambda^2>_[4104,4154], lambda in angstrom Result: 1.21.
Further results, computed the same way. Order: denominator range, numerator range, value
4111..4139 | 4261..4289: 1.18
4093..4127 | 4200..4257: 1.68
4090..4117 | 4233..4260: 1.95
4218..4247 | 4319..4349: 0.56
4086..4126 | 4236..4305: 1.62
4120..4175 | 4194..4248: 1.06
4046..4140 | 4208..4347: 1.13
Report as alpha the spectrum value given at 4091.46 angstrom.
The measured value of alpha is 11.41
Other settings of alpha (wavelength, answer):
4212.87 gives 17.03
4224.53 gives 18.59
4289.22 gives 16.6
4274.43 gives 16.36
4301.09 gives 16.57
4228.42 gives 17.43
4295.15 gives 17.37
